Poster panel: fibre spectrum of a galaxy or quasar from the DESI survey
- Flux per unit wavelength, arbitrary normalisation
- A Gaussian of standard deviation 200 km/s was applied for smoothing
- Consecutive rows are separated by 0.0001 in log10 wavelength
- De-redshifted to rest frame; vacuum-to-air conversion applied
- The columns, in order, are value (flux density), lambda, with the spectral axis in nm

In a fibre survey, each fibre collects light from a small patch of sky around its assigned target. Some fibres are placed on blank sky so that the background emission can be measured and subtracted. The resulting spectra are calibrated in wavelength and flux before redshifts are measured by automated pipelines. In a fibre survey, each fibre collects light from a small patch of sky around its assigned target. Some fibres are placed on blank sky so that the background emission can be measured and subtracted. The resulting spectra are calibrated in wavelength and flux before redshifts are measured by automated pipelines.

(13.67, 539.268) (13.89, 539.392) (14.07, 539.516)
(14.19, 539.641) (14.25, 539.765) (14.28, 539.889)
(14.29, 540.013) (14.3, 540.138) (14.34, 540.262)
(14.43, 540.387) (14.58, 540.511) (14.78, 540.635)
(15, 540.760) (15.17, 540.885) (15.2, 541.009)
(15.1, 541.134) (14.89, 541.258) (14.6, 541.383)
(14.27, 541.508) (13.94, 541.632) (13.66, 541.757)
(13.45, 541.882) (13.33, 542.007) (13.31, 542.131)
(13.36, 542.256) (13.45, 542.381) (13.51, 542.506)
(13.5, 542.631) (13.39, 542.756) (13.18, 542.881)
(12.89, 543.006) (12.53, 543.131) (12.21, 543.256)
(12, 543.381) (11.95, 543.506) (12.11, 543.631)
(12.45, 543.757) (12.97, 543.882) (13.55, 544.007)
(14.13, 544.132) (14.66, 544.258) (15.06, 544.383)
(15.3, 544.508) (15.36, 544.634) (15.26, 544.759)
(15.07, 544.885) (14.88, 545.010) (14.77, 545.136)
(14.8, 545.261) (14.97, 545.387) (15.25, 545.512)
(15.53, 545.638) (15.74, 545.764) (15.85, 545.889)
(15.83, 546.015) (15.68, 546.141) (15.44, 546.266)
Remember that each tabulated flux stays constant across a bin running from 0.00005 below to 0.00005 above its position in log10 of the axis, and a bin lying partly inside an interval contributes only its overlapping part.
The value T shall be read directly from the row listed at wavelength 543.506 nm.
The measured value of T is 11.95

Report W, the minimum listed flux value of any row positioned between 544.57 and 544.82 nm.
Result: 15.26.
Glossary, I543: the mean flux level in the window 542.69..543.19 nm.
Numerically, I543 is 13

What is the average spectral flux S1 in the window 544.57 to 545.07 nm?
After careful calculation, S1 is 15.1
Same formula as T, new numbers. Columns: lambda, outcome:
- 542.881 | 13.18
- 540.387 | 14.43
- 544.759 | 15.26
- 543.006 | 12.89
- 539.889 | 14.28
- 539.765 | 14.25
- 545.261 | 14.8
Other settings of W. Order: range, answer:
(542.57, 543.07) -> 12.89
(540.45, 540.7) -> 14.58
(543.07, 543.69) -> 11.95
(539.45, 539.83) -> 14.07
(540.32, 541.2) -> 14.43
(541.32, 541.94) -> 13.45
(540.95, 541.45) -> 14.6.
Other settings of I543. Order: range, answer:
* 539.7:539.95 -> 14.3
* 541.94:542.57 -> 13.4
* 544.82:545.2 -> 14.9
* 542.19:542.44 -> 13.4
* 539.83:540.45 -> 14.3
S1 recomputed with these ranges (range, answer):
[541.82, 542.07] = 13.4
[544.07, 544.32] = 14.4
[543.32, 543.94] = 12.3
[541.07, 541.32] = 15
